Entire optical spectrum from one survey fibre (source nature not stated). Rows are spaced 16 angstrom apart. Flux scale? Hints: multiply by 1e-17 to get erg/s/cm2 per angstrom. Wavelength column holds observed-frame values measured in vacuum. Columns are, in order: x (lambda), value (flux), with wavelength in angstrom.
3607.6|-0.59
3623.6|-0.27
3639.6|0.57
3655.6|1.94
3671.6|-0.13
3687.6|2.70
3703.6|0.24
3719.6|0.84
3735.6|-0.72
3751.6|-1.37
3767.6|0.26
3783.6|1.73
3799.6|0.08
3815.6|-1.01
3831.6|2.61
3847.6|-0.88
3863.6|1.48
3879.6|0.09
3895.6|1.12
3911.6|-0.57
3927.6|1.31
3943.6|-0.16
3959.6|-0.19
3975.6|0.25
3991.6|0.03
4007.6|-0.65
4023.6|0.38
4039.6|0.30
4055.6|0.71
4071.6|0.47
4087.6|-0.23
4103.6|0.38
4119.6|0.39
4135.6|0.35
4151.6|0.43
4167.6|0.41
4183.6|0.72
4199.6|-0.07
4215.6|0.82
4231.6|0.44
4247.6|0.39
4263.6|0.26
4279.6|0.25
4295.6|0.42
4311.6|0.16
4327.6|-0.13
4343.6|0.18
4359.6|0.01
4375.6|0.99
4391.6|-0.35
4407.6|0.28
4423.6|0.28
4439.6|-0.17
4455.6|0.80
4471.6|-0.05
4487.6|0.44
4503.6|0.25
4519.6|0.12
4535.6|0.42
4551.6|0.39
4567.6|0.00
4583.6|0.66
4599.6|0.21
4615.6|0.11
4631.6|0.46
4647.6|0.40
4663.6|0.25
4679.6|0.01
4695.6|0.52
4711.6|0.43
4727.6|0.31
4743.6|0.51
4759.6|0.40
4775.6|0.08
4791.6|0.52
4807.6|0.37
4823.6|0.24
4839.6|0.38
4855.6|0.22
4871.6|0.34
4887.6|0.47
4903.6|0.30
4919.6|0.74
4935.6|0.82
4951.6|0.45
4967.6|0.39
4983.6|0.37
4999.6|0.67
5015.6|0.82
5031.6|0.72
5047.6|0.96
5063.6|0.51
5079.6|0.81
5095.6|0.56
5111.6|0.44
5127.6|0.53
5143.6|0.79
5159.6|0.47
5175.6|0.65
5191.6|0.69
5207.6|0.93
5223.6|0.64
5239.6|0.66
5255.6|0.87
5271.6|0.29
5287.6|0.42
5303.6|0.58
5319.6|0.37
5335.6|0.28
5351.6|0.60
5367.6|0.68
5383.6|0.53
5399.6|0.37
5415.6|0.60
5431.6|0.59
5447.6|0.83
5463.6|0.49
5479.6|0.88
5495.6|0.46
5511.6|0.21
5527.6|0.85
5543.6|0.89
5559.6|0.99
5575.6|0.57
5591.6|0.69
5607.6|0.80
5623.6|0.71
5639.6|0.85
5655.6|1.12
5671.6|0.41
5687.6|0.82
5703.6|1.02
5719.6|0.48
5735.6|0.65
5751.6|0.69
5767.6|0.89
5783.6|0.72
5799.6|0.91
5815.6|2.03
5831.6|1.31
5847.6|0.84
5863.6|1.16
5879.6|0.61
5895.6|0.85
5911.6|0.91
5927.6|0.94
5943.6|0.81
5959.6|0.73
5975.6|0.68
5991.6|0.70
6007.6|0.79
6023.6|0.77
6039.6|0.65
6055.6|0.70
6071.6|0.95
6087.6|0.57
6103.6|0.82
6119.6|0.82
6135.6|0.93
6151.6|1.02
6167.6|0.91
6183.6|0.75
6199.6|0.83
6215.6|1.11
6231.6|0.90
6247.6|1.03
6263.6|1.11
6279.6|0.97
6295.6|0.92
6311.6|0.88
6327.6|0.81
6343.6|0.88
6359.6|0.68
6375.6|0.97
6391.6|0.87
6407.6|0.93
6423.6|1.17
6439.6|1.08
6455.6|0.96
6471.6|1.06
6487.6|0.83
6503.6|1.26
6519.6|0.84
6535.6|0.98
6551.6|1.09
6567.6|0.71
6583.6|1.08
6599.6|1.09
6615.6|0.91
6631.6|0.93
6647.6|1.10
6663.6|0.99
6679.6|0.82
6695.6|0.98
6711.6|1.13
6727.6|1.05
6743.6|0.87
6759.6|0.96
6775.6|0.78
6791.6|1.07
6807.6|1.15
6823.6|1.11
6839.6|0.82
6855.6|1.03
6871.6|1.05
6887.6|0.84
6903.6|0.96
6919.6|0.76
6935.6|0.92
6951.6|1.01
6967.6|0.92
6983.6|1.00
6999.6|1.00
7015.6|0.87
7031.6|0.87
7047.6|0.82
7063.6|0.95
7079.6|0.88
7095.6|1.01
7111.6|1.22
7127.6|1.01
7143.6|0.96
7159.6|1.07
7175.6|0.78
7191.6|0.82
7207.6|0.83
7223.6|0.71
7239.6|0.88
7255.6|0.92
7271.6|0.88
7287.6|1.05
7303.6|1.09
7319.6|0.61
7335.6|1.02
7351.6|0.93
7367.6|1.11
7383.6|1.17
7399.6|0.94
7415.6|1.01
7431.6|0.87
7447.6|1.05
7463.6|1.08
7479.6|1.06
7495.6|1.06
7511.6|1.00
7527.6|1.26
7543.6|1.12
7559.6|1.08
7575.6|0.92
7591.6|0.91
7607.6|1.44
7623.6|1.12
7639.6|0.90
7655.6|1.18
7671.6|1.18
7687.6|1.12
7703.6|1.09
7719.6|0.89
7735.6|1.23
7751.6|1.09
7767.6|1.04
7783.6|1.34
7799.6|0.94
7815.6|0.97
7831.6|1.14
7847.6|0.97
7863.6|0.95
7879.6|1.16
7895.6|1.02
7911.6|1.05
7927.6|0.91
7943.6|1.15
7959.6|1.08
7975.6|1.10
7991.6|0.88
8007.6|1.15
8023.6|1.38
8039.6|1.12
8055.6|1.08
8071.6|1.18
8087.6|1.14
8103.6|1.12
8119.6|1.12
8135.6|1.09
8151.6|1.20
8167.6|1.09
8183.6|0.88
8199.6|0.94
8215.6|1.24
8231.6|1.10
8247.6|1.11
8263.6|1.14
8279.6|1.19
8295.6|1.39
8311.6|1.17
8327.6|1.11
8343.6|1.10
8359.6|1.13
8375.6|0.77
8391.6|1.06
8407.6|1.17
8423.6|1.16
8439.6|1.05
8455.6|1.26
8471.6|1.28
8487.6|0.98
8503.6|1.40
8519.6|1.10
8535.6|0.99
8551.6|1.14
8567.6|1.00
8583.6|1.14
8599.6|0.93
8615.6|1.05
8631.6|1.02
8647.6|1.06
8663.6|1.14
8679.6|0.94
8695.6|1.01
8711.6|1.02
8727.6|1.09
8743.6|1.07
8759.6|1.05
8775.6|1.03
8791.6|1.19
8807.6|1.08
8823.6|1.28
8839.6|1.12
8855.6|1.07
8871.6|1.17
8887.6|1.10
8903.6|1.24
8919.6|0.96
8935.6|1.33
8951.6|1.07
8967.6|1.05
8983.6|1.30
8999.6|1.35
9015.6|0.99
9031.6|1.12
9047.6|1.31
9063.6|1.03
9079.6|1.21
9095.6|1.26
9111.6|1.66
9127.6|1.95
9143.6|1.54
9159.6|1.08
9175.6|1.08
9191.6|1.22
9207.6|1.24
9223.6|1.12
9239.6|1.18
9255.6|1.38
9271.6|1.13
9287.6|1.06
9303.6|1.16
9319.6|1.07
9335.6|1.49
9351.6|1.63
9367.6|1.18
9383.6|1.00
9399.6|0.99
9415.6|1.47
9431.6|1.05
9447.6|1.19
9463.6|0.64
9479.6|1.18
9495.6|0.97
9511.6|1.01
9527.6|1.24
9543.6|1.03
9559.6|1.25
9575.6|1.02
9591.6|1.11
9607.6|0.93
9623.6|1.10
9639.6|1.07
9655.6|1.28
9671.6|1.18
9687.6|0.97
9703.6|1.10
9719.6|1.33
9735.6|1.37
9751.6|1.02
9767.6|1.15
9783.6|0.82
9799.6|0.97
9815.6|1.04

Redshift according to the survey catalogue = 0.389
